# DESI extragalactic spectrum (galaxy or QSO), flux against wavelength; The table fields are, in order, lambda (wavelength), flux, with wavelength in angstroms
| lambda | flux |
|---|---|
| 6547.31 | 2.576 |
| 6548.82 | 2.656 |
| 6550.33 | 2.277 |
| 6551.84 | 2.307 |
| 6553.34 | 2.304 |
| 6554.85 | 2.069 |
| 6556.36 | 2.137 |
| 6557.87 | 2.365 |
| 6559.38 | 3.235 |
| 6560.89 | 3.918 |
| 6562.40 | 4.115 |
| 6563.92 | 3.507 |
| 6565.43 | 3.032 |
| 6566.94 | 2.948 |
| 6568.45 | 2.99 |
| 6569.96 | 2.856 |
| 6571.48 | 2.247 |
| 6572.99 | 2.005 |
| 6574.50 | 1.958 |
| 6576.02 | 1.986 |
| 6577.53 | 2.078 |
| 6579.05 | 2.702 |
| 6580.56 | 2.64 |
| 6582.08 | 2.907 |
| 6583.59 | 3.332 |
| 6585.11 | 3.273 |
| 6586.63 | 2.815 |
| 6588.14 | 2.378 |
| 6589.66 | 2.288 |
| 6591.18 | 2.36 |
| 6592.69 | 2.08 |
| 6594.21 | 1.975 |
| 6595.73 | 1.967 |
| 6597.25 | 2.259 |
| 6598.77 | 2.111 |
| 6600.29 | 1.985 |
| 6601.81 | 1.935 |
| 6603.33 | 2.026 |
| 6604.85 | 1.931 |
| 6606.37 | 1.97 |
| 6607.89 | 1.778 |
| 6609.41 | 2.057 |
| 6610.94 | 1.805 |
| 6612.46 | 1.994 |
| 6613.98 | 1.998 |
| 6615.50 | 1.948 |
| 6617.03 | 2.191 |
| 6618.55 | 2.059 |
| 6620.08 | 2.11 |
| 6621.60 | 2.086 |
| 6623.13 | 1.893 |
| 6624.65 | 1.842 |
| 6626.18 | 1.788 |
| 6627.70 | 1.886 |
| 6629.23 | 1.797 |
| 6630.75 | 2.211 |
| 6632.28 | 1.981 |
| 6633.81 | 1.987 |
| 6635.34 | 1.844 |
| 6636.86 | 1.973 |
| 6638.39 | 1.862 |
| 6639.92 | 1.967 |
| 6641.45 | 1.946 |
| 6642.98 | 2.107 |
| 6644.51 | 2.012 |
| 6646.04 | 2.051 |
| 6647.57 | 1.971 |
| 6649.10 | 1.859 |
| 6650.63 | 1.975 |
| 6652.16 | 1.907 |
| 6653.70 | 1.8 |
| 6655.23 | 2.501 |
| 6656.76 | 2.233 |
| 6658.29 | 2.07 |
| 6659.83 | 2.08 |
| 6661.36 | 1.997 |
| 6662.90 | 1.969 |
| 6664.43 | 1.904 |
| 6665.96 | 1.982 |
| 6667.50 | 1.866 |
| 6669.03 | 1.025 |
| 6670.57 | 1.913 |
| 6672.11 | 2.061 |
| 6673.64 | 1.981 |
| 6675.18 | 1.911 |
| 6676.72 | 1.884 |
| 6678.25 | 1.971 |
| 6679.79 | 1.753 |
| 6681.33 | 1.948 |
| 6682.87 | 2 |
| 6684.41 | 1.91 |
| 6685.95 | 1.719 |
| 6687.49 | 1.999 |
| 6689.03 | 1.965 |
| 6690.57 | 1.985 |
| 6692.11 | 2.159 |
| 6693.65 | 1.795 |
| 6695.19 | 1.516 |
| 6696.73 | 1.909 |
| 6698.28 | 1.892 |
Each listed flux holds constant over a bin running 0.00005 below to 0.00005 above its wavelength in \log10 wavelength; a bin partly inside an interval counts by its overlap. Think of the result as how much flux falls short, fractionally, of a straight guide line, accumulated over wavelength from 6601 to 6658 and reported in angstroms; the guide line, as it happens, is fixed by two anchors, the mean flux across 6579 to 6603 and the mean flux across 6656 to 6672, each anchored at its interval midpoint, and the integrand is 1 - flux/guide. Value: 4.3 angstroms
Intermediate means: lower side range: 2.42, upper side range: 1.91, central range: 1.98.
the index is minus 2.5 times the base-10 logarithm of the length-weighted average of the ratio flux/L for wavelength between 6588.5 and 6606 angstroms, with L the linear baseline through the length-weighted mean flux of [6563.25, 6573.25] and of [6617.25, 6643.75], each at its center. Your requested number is 0.17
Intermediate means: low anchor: 2.83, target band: 2.09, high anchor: 1.97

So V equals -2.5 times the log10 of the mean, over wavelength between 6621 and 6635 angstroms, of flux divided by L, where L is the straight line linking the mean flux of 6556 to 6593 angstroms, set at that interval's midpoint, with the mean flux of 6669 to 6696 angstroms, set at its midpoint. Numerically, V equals 0.19 mag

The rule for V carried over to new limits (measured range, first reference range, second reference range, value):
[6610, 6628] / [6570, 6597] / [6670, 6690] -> 0.14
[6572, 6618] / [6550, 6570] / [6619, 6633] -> 0.08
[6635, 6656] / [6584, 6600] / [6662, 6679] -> 0.02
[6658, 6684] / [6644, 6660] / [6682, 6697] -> 0.04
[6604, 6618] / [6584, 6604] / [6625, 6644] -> 0.09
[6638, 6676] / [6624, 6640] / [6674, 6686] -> -0.03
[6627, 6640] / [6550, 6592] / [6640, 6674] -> 0.11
